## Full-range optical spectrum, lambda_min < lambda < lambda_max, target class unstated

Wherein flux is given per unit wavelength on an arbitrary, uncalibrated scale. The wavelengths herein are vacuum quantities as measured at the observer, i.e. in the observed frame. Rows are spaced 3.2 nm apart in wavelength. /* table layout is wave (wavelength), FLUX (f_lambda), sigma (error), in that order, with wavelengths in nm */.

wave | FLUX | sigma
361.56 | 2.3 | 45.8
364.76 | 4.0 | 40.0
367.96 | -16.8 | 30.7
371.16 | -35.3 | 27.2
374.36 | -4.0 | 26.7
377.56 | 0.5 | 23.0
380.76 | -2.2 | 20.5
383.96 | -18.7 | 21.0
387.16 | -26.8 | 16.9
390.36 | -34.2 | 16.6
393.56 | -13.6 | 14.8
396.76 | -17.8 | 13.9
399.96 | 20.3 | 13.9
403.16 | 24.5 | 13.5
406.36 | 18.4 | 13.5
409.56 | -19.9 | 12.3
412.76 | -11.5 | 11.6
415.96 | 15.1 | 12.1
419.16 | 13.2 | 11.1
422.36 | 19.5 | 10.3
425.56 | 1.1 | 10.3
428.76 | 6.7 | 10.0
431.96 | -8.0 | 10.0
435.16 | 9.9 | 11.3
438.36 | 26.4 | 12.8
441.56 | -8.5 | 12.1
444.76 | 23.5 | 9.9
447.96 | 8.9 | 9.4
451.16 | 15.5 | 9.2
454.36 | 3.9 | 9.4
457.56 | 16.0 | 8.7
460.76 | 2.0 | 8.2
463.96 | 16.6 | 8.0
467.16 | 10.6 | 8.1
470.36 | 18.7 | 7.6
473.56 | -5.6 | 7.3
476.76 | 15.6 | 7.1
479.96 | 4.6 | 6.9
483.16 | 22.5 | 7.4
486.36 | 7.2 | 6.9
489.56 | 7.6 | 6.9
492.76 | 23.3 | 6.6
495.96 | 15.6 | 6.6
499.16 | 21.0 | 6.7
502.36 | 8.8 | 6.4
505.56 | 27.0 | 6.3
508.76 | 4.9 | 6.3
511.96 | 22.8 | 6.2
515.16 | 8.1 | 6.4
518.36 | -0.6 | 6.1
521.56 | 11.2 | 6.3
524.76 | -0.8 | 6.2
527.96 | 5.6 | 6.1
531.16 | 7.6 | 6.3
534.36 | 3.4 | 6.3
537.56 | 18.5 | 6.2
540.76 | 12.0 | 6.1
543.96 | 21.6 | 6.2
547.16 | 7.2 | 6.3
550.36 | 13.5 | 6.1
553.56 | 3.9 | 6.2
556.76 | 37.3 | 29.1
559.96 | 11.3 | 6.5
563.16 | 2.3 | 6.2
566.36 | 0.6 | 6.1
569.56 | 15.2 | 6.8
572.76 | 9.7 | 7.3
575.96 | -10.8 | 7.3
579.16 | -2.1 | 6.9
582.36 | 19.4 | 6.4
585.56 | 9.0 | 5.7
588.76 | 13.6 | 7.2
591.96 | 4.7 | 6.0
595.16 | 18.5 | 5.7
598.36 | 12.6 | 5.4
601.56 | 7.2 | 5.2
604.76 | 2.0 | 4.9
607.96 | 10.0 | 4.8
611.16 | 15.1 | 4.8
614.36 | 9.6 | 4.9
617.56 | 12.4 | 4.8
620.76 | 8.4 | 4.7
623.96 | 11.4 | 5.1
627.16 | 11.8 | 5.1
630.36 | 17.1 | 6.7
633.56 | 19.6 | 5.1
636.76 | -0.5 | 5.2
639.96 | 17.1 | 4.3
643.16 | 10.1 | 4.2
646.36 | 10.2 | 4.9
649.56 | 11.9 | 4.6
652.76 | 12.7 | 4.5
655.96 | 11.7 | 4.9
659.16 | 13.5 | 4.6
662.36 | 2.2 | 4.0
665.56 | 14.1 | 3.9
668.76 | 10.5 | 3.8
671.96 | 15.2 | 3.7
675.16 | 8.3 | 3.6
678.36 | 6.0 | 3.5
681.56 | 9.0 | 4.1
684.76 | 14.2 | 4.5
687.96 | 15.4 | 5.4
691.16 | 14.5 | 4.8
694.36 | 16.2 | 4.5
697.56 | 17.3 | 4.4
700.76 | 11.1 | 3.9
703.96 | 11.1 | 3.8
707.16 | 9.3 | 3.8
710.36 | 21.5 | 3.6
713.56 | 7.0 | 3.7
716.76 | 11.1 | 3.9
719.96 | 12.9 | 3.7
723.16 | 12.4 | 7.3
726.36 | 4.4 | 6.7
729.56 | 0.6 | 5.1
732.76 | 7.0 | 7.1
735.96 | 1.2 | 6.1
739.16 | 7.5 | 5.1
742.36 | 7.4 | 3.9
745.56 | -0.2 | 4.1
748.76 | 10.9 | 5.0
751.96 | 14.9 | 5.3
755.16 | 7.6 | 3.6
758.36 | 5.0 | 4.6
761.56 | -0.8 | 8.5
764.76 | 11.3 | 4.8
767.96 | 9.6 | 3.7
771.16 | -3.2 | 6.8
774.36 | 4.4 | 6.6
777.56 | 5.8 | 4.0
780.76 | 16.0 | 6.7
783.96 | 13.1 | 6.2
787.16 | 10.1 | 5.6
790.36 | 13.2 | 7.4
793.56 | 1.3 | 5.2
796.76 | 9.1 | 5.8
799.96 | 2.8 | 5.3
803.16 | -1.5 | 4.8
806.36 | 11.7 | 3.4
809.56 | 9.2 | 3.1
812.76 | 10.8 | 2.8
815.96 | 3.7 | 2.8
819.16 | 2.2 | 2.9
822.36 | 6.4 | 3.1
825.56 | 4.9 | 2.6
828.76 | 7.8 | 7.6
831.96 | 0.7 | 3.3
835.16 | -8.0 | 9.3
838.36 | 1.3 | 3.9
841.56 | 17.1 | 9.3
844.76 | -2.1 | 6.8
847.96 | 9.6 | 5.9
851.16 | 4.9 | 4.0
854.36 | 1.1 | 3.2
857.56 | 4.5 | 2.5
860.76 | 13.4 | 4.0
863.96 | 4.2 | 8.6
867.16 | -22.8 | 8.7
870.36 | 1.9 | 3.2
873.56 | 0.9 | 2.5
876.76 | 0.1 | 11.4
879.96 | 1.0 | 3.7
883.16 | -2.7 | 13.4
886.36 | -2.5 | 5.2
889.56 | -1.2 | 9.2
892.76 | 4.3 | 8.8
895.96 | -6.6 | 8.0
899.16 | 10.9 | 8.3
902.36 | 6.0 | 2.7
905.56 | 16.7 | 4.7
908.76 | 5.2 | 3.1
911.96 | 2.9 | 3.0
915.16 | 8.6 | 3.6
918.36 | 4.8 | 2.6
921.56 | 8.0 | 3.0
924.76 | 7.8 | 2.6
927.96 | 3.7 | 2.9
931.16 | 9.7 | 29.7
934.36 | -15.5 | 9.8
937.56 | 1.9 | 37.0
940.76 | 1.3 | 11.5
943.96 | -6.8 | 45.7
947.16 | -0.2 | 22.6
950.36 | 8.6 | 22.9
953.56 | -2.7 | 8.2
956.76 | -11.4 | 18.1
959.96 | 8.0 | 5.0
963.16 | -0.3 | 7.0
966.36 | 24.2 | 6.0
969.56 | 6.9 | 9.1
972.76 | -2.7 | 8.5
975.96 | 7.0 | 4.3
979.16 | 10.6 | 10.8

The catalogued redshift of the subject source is 0.083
